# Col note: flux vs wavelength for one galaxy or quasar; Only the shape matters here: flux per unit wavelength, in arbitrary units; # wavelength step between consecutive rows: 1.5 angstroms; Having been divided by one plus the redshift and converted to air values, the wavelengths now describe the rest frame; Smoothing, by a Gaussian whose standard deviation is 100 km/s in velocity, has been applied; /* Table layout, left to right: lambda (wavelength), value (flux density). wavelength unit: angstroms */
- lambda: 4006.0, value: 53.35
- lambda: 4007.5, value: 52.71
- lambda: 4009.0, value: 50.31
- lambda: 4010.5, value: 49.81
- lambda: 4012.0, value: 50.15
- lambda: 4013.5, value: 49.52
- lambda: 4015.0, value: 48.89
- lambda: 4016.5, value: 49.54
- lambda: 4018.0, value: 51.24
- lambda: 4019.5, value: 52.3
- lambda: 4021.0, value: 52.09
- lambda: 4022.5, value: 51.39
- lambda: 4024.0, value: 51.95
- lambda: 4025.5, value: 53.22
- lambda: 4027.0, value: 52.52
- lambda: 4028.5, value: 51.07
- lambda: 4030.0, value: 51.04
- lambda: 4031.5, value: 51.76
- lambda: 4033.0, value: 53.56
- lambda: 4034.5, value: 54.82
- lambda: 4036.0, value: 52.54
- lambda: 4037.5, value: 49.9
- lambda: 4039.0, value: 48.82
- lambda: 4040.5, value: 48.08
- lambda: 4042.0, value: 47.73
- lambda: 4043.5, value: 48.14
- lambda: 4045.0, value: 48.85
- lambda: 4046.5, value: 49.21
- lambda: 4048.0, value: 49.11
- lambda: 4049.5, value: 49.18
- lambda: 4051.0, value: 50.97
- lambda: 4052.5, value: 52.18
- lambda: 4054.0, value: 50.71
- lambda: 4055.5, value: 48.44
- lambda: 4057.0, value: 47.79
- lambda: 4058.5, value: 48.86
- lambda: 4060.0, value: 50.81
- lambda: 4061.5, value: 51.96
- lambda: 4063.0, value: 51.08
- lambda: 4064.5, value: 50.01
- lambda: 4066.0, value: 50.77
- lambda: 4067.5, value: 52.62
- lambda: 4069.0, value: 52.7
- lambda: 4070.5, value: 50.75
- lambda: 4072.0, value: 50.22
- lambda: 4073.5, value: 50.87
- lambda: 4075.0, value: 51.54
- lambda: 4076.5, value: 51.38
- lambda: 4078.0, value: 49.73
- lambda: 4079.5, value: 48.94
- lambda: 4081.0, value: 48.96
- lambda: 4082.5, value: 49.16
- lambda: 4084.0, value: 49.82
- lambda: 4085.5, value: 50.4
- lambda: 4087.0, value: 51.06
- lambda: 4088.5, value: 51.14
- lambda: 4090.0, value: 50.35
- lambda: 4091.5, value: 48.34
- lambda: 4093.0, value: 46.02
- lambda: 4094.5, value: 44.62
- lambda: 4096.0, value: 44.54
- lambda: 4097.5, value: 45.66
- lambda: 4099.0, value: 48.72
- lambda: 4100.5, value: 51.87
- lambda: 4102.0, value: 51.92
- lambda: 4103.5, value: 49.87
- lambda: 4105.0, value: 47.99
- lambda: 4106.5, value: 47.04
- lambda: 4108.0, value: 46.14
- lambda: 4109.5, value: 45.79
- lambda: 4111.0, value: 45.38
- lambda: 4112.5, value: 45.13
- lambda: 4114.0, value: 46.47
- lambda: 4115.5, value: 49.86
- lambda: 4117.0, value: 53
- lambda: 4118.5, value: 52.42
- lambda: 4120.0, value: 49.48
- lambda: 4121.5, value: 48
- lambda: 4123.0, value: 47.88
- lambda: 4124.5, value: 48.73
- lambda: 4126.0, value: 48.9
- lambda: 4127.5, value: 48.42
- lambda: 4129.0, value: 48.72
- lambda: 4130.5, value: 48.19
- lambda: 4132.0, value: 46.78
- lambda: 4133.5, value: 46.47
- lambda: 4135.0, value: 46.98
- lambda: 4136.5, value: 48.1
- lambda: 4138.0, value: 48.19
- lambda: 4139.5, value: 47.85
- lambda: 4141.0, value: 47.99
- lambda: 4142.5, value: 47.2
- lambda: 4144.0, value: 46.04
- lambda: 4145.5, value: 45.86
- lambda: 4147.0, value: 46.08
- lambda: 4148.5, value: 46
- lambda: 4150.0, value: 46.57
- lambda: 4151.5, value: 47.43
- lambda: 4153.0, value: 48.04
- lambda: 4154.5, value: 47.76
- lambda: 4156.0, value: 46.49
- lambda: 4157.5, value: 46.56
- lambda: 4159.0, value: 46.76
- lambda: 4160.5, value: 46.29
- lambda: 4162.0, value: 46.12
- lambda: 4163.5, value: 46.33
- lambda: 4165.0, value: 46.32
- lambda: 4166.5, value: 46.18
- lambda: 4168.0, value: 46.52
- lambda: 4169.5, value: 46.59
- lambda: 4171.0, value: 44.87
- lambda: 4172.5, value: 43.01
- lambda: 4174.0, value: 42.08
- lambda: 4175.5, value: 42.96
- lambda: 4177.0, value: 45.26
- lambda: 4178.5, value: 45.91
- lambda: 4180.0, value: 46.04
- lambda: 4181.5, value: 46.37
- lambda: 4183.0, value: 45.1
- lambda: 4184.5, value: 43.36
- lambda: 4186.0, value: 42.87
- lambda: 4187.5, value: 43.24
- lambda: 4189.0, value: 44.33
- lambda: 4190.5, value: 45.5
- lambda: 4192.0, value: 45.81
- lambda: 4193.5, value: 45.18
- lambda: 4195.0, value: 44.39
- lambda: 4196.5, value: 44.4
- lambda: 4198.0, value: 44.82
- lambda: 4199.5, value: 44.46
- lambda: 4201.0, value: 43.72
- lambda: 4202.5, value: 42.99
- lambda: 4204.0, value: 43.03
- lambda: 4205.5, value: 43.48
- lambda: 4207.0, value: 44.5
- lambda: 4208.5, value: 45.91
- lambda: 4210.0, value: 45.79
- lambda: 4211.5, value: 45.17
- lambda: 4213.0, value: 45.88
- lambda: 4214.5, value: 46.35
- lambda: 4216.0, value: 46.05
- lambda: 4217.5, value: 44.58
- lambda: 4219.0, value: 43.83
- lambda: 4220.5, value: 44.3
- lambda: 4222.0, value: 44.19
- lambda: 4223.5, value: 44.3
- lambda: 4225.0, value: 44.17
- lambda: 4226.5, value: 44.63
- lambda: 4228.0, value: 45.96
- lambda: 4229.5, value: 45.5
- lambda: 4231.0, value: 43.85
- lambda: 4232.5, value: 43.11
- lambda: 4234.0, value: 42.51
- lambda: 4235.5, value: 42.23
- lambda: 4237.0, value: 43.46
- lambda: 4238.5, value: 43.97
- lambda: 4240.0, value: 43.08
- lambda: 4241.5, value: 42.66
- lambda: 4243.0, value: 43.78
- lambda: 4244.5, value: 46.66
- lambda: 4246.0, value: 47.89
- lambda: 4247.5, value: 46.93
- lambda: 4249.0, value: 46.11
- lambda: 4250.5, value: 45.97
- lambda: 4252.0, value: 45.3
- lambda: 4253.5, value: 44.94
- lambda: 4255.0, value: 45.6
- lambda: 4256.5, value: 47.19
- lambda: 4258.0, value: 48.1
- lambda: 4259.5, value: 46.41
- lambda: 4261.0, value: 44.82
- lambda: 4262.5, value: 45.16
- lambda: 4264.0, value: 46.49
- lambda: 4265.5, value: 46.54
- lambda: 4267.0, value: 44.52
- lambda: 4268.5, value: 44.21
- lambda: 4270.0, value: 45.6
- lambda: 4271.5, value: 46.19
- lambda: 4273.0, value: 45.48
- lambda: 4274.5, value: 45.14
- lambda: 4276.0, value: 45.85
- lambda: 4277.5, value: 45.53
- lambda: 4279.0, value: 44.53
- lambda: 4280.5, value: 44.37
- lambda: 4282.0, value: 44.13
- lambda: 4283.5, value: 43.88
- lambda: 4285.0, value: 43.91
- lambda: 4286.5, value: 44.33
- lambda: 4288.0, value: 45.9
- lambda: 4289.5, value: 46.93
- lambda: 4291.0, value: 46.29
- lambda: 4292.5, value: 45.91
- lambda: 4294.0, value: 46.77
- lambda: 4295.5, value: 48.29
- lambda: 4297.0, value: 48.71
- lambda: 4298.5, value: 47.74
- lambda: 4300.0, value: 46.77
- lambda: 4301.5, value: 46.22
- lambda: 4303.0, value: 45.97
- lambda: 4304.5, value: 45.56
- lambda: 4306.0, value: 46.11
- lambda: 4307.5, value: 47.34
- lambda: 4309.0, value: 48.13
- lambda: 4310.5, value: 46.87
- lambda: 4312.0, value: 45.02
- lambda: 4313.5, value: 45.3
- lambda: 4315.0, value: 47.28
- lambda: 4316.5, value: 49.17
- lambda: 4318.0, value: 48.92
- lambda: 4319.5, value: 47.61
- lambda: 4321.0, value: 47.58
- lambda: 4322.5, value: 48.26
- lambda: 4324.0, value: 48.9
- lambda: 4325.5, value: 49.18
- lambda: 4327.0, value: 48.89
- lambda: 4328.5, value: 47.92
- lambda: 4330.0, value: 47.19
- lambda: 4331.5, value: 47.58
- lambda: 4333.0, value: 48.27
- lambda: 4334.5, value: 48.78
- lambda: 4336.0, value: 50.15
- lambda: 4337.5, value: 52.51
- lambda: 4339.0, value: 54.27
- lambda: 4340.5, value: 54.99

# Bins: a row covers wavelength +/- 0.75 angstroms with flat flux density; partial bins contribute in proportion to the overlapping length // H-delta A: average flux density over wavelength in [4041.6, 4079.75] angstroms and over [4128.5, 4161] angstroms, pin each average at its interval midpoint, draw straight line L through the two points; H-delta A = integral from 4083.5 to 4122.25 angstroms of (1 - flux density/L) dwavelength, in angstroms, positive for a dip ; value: 0.12 angstroms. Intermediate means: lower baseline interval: 50.2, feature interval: 48.5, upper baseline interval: 47.1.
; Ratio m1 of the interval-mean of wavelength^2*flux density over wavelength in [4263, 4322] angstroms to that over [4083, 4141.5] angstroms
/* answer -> 1.04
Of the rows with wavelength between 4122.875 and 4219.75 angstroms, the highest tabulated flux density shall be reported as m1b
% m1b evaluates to 48.9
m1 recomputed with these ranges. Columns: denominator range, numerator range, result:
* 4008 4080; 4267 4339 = 1.05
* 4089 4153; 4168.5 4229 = 0.97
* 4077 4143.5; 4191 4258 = 0.98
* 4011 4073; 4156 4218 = 0.95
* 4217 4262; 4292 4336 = 1.10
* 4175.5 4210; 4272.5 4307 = 1.08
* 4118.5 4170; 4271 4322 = 1.05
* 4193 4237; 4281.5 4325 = 1.10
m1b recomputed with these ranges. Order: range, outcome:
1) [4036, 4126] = 53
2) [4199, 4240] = 46.35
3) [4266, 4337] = 50.15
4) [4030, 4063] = 54.82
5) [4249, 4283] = 48.1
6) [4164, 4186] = 46.59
